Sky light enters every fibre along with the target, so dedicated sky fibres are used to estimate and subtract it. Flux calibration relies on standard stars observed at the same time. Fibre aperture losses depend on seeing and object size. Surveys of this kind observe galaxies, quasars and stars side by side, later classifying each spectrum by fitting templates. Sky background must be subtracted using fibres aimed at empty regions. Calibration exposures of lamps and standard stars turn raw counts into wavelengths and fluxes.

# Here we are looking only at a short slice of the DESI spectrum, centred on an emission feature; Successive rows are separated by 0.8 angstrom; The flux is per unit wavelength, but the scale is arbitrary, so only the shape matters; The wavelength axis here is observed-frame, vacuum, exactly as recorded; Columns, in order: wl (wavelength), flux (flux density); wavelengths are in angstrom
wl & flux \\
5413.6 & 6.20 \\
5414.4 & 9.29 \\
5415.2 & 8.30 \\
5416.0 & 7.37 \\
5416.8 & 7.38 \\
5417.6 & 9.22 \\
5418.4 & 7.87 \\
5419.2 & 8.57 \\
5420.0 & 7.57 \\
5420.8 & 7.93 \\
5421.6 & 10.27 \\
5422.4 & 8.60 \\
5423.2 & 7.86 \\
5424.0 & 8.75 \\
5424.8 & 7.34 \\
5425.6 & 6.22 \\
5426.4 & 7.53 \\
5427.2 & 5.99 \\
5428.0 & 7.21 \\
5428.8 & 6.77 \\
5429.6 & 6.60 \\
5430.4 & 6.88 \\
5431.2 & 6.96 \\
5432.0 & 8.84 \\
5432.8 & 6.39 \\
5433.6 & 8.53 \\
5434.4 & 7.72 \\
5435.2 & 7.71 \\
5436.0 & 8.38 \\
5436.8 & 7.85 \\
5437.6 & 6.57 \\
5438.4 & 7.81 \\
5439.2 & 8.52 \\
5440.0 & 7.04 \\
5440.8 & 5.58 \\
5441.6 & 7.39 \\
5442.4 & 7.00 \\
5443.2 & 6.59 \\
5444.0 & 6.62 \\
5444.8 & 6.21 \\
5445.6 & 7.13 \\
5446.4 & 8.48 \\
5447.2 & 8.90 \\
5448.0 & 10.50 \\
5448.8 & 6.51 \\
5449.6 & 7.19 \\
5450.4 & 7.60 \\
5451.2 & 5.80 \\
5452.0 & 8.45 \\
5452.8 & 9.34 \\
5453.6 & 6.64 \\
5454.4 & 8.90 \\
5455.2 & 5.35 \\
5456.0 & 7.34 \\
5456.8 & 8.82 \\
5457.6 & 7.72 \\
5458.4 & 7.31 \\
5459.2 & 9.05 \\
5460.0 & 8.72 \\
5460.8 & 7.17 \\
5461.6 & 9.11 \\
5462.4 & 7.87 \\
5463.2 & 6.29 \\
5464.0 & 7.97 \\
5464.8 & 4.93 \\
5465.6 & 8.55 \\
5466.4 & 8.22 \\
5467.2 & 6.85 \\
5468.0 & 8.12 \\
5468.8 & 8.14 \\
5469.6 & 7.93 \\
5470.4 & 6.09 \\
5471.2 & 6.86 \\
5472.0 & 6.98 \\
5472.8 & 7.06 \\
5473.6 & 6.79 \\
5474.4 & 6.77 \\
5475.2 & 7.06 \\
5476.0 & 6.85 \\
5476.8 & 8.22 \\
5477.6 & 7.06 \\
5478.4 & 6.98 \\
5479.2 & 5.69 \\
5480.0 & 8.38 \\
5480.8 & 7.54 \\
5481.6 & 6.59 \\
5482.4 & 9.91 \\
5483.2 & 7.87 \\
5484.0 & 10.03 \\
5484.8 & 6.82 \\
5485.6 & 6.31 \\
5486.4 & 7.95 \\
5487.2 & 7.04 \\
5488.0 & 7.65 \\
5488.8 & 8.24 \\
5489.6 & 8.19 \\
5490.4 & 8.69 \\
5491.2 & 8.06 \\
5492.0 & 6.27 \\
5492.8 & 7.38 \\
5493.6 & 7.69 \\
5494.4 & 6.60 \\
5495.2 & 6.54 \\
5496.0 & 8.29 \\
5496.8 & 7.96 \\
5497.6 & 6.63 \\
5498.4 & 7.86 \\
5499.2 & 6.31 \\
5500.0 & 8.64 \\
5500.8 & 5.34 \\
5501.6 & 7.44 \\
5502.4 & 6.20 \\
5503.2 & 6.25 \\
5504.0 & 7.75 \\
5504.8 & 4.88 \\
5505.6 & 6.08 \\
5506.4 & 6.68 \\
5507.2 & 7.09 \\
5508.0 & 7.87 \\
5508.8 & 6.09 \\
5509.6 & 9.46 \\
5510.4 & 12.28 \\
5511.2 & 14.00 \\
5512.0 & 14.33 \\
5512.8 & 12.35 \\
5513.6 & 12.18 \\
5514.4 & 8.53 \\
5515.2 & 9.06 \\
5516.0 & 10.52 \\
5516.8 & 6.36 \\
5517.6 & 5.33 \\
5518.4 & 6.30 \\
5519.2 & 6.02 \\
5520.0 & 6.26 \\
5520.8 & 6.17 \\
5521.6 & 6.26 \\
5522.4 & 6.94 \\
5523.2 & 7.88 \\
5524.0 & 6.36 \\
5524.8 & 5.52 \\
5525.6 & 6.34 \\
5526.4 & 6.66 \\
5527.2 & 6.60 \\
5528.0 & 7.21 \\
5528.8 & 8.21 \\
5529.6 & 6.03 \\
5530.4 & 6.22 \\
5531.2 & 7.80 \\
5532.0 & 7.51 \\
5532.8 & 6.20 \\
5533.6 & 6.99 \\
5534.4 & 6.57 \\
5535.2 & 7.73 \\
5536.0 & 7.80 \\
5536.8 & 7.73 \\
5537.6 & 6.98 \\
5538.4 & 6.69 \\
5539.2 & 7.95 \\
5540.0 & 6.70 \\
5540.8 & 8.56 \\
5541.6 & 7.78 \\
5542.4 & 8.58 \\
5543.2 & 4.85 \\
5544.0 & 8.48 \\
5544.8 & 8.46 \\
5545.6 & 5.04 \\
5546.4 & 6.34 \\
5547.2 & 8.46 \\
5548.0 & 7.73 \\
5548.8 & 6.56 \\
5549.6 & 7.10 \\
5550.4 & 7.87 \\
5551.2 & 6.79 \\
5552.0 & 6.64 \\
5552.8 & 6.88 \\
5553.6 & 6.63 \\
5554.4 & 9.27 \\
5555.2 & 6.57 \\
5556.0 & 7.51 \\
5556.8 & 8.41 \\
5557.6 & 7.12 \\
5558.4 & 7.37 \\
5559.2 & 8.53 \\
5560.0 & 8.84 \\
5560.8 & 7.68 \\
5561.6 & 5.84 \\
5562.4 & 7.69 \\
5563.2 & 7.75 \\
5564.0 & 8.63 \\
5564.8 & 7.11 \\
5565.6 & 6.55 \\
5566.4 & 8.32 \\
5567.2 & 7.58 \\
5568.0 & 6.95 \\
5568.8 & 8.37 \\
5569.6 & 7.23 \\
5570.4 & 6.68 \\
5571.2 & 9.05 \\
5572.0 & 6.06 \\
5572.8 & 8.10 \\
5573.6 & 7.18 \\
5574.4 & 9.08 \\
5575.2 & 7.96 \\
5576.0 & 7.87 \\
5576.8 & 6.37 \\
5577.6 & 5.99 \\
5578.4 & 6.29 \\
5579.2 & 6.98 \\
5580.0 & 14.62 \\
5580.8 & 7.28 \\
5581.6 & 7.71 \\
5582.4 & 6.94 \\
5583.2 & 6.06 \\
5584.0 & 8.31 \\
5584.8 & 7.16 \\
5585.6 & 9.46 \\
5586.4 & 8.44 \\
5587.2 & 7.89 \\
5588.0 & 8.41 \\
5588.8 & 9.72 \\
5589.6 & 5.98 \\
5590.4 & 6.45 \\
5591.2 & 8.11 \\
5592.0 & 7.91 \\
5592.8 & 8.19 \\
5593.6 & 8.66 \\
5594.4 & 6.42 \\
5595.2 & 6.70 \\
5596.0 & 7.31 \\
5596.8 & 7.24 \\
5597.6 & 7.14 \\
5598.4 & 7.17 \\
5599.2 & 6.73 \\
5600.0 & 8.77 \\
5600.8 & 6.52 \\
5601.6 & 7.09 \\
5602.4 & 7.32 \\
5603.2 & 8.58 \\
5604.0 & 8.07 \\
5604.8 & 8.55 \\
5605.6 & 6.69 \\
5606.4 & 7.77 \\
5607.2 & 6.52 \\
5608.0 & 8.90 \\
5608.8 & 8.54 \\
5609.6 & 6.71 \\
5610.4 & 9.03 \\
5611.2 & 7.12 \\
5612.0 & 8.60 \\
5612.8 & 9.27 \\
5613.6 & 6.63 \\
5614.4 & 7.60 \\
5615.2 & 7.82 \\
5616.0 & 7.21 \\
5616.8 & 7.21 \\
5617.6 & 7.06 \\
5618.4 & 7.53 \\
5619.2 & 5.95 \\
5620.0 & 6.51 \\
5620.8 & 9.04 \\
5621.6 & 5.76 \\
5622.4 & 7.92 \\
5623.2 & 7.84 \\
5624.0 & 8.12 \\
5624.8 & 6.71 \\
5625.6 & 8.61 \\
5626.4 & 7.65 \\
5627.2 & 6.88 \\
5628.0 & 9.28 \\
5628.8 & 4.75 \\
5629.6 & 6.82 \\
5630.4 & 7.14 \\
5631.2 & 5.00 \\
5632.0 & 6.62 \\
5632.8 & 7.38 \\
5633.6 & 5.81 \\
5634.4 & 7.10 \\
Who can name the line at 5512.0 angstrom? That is H-beta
